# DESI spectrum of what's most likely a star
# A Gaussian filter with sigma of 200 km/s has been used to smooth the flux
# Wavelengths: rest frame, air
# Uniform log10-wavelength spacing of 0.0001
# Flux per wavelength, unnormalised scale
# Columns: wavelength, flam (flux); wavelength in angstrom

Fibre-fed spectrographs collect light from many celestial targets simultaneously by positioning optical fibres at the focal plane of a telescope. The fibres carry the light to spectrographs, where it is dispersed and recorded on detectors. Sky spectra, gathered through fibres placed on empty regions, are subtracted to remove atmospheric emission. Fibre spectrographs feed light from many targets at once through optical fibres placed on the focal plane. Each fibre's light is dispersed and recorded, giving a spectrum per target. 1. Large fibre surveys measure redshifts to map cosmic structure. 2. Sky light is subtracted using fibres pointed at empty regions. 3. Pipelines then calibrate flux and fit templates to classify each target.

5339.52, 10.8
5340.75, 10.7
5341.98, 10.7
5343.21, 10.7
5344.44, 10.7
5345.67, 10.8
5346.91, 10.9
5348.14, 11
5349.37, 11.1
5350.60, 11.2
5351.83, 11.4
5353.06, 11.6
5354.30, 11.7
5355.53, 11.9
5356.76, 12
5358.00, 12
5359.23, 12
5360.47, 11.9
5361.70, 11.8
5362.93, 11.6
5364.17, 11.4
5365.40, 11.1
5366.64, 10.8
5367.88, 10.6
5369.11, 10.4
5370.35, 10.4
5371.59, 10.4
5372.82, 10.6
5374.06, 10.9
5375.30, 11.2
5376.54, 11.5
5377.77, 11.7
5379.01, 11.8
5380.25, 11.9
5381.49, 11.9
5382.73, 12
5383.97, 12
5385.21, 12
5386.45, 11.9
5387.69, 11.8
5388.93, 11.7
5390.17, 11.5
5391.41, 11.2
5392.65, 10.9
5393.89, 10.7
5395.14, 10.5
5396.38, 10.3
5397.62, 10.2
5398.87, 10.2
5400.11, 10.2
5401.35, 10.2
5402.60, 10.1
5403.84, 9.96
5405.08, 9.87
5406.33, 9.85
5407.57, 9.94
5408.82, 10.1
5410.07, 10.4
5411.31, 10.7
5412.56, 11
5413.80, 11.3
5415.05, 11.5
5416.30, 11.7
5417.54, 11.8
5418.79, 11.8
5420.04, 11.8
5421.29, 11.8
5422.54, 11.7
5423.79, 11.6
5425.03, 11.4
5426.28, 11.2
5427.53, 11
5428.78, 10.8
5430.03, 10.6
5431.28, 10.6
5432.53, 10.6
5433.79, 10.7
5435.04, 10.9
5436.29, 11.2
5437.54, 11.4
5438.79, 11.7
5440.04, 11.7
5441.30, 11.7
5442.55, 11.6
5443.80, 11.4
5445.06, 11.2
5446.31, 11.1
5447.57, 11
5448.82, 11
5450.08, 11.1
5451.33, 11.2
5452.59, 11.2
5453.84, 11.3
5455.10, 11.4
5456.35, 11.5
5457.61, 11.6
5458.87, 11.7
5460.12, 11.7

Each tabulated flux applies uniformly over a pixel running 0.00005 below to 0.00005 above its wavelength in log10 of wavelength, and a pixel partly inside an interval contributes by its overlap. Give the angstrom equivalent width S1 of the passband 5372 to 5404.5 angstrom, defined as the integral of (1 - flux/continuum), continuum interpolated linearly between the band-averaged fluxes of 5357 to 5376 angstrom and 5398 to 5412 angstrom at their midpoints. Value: -1.6 angstrom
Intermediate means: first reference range 11.2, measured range 11.1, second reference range 10.1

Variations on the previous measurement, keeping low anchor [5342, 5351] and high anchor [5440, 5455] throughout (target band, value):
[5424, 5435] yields 0.31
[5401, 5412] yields 0.98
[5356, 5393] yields -1.48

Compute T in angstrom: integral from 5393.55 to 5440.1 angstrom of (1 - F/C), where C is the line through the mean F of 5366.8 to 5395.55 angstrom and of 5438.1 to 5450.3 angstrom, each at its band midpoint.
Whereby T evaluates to 1.9 angstrom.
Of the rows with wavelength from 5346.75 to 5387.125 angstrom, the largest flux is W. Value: 12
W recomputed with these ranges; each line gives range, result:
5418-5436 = 11.8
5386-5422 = 11.9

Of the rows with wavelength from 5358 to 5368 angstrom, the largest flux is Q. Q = 12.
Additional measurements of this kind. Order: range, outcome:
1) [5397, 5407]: 10.2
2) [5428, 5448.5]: 11.7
